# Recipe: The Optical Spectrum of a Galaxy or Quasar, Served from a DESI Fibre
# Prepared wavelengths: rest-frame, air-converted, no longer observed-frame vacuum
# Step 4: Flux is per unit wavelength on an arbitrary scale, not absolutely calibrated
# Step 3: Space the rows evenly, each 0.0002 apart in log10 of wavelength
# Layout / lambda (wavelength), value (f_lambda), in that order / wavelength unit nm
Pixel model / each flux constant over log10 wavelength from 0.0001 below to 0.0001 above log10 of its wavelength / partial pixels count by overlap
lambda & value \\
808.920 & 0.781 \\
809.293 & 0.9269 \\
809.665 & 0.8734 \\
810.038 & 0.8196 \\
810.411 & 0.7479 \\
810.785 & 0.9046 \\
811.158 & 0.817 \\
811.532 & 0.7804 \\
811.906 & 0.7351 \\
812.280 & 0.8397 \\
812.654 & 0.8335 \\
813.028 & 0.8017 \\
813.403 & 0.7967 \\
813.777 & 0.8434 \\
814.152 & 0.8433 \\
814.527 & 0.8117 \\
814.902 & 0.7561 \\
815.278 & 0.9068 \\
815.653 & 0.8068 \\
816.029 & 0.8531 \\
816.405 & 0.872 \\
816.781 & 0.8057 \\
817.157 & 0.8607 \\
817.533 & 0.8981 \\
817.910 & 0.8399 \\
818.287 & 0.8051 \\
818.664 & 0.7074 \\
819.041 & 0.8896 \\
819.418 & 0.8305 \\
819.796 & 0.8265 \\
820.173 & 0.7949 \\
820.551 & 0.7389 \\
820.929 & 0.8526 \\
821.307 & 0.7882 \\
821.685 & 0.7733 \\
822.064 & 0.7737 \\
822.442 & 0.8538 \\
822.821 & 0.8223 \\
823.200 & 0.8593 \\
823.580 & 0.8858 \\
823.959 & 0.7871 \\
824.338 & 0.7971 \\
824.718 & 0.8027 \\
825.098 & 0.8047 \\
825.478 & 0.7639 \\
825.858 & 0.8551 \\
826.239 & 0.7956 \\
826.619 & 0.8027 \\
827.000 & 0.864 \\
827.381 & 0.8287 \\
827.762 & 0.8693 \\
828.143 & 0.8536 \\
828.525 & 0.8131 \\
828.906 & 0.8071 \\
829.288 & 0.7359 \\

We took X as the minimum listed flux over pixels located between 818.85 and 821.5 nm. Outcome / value 0.7389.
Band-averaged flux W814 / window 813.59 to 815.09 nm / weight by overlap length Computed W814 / 0.814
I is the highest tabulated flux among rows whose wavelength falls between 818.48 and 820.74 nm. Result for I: 0.8896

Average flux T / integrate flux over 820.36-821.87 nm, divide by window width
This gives 0.788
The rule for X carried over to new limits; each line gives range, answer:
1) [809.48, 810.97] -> 0.7479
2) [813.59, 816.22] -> 0.7561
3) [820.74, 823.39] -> 0.7733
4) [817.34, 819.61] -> 0.7074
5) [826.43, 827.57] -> 0.8027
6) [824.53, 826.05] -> 0.7639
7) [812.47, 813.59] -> 0.7967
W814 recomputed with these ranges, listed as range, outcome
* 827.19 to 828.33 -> 0.851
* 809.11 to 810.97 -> 0.854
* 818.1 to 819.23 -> 0.801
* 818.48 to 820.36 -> 0.81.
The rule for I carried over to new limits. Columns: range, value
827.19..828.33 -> 0.8693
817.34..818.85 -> 0.8981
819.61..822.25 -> 0.8526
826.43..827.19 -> 0.864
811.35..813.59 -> 0.8397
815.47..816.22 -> 0.8531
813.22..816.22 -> 0.9068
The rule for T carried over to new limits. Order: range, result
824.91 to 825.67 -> 0.785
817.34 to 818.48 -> 0.847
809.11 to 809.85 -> 0.901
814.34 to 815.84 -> 0.82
